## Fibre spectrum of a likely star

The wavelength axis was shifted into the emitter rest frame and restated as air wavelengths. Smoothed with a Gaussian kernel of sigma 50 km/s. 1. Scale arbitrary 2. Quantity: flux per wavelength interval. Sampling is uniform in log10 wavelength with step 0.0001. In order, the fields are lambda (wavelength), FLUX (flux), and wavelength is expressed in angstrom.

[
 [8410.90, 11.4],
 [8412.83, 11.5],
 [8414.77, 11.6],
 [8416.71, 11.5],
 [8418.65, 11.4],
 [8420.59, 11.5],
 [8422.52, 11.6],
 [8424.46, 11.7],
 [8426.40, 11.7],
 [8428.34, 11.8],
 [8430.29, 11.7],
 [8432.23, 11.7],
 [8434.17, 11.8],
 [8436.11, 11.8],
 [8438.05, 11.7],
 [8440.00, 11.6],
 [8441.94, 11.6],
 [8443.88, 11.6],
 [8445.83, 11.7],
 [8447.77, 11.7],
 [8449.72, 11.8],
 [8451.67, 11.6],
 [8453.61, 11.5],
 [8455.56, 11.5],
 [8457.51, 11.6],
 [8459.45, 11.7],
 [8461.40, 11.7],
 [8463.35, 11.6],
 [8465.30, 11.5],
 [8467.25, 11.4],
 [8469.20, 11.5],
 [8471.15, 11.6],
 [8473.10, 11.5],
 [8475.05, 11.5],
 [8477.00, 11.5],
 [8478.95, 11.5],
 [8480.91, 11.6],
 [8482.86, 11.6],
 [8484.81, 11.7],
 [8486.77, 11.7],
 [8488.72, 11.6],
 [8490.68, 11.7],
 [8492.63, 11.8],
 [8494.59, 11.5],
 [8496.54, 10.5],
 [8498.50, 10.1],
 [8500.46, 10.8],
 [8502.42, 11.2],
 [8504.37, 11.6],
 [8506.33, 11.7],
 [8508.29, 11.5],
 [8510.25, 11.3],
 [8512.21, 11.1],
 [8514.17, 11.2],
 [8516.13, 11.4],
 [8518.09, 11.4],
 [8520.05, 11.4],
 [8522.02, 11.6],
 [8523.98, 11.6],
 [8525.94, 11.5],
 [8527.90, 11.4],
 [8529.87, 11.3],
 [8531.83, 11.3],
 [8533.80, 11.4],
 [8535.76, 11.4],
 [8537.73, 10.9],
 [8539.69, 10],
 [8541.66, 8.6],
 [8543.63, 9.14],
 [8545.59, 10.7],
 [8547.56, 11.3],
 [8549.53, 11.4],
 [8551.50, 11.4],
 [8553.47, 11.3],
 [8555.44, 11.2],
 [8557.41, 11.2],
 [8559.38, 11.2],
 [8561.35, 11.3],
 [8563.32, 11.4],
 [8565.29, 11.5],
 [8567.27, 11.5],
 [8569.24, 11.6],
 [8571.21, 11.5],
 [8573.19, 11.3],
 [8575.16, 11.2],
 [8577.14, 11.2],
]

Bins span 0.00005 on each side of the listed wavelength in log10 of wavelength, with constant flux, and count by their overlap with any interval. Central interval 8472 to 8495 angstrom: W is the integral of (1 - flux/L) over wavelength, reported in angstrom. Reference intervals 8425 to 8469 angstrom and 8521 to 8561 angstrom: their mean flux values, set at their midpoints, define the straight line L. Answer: -0.4 angstrom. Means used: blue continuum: 11.6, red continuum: 11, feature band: 11.6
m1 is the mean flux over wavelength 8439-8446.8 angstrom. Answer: 11.6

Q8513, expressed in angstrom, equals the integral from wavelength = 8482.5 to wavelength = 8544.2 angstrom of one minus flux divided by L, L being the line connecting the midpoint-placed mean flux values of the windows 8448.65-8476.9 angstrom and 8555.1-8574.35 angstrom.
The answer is 1.7 angstrom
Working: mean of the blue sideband 11.6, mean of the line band 11.2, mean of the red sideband 11.4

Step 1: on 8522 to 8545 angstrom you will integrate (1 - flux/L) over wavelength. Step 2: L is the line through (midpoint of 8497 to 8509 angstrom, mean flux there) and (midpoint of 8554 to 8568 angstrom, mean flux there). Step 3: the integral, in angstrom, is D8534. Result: 0.8 angstrom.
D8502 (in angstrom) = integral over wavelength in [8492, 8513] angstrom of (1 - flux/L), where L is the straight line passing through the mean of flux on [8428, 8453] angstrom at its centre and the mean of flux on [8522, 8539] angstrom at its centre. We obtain 0.5 angstrom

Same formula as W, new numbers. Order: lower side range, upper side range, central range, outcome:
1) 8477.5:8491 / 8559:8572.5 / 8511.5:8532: 0.3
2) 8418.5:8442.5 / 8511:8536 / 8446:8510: 0.3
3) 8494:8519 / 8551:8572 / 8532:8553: 1.2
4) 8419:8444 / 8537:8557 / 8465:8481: -0.3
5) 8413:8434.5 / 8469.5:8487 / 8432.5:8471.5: -0.1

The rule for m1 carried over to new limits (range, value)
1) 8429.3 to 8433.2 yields 11.7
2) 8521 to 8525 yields 11.6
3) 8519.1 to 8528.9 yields 11.5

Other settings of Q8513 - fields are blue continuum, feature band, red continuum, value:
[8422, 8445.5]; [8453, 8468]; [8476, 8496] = 0.1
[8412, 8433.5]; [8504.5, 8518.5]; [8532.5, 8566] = -0.3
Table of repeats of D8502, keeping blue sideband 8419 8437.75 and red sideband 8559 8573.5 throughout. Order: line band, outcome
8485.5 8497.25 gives 0.1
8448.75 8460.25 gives 0.0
